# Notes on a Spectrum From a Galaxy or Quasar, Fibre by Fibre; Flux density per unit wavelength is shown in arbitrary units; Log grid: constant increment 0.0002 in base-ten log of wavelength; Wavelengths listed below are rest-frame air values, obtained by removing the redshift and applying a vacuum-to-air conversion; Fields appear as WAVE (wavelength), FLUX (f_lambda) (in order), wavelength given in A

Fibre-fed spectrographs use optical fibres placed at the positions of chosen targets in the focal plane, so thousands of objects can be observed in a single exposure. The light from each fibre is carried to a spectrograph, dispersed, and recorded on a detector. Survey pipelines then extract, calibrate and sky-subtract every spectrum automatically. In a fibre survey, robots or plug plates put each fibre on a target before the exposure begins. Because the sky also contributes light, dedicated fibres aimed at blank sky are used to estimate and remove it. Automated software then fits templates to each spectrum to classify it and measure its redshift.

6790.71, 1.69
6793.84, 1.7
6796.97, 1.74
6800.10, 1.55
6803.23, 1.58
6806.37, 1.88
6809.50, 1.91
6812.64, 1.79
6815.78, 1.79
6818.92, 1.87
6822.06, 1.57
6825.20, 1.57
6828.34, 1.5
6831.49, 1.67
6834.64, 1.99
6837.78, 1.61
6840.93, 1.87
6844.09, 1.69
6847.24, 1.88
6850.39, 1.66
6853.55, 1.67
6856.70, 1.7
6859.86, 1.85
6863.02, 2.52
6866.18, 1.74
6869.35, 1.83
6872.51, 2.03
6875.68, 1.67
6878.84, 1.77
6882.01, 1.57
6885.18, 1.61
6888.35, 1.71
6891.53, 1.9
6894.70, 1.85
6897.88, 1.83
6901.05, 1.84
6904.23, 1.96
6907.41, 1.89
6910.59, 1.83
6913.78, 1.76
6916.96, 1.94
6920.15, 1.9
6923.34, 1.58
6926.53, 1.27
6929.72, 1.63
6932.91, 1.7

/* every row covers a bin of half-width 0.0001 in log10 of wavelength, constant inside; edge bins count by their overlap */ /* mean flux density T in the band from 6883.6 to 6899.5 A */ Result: 1.78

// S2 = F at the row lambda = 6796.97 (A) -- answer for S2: 1.74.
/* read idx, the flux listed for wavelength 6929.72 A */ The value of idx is 1.63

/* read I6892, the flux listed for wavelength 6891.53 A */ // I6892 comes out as 1.9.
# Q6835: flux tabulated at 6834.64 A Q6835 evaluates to 1.99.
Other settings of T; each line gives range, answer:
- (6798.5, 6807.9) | 1.67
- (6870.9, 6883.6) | 1.76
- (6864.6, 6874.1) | 1.87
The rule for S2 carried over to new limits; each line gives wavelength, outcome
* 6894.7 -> 1.85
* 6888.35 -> 1.71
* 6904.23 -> 1.96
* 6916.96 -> 1.94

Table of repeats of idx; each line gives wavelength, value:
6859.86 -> 1.85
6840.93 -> 1.87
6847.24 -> 1.88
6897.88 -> 1.83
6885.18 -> 1.61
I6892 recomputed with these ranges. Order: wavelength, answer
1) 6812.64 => 1.79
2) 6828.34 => 1.5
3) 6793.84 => 1.7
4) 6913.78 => 1.76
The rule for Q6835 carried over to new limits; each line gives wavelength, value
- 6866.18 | 1.74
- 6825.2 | 1.57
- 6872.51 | 2.03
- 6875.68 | 1.67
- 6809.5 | 1.91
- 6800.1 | 1.55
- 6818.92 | 1.87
